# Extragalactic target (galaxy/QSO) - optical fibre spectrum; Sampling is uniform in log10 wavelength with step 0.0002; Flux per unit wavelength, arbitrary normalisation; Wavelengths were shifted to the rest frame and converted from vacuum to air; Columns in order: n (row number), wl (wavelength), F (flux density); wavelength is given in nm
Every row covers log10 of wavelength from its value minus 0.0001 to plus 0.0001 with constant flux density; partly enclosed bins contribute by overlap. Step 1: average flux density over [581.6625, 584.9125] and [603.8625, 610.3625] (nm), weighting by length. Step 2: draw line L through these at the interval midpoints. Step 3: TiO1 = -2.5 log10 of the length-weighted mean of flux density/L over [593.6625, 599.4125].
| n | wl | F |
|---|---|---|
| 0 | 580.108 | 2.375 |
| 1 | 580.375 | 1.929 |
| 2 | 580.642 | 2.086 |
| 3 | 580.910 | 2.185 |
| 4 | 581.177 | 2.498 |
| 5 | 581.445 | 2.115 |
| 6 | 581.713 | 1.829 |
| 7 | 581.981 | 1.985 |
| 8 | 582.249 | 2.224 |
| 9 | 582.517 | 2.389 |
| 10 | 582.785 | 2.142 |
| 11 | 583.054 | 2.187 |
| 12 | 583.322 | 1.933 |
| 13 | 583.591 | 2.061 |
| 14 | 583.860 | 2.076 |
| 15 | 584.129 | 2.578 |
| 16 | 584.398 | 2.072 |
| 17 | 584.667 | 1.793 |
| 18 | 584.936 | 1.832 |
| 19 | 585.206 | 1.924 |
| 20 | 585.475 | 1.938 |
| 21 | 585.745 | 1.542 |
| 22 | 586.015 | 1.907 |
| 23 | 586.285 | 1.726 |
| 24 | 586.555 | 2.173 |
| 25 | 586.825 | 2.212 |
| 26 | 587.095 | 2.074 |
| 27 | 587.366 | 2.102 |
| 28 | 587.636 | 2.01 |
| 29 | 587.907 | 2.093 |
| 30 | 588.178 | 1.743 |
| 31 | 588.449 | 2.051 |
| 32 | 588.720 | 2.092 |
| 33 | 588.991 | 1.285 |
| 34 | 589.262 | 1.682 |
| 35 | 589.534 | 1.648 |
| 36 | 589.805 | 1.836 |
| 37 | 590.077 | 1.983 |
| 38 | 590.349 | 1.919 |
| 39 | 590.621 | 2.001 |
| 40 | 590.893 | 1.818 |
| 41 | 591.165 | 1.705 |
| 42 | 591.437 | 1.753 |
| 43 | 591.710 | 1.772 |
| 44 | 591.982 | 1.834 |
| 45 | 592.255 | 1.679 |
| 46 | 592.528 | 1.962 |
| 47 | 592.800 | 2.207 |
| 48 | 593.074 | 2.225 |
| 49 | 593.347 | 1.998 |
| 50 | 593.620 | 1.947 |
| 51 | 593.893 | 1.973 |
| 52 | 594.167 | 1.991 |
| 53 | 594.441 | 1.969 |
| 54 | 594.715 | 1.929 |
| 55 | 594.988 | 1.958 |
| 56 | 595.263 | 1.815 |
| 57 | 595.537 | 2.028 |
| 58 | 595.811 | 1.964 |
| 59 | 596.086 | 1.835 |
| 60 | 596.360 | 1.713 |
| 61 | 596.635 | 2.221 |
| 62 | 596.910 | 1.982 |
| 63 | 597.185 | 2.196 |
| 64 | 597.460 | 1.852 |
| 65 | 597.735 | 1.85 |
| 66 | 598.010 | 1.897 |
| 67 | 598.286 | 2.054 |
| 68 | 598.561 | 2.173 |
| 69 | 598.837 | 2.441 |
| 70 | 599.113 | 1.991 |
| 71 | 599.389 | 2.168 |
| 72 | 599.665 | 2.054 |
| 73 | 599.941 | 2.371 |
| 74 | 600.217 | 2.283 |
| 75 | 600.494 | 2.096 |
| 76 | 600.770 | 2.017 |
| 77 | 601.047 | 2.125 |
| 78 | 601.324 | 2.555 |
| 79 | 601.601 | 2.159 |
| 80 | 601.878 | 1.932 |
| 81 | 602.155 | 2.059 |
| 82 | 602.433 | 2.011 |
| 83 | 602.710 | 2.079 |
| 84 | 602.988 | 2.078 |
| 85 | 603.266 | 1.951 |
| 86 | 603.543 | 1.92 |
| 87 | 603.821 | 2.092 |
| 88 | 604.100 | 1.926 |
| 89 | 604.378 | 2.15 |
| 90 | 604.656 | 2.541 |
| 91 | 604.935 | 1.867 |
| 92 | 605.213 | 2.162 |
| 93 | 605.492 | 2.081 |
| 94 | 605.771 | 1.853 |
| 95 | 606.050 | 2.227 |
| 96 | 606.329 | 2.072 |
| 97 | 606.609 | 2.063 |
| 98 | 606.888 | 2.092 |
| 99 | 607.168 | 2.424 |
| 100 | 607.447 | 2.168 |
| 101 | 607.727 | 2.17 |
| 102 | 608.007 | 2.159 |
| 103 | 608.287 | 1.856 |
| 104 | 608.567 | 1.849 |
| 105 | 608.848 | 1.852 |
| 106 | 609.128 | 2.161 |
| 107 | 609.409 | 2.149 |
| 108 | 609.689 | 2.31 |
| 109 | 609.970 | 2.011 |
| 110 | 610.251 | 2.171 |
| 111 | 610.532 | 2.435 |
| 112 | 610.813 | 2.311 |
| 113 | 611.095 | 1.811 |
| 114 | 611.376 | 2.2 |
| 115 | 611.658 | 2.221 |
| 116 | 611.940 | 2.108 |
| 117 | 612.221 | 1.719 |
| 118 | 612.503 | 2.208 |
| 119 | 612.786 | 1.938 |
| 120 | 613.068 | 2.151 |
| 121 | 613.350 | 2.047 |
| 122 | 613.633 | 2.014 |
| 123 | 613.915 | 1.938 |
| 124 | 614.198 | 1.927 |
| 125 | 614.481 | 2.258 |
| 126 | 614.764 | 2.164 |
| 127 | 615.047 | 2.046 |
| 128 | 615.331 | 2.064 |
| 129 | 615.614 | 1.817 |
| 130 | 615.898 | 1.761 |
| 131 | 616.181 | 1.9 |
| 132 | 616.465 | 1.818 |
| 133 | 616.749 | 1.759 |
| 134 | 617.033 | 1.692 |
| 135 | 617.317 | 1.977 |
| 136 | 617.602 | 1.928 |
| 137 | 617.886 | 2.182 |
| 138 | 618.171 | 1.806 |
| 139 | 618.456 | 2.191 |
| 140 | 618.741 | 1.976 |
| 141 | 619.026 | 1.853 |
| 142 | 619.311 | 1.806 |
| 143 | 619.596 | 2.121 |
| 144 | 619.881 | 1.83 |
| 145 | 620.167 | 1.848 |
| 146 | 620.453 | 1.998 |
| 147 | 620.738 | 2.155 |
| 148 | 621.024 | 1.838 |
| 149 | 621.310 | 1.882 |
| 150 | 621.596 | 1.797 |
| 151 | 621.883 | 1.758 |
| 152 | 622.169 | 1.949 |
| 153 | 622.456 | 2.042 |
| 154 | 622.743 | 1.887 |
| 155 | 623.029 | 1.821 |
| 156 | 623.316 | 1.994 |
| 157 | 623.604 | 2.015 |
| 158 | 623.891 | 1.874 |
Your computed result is 0.056 mag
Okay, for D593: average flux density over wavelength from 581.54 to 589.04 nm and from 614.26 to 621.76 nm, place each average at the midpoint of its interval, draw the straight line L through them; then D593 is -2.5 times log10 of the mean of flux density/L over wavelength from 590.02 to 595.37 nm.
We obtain 0.04 mag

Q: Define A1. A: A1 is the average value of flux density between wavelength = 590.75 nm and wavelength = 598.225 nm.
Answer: 1.93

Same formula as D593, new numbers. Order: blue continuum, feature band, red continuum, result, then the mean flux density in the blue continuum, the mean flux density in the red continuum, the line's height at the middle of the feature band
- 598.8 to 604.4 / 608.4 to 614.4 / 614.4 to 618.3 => -0.04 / 2.11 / 1.94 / 1.99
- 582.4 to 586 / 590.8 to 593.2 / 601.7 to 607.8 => 0.09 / 2.03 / 2.09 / 2.05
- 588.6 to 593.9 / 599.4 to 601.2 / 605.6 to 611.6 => -0.09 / 1.86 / 2.11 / 1.99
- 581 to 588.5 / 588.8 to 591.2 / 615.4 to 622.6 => 0.14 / 2.04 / 1.91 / 2.02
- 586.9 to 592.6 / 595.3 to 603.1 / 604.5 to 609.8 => -0.04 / 1.86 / 2.11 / 1.99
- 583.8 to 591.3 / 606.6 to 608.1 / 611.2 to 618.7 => -0.11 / 1.92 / 1.99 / 1.97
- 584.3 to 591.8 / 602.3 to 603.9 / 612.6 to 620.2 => -0.05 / 1.88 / 1.96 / 1.92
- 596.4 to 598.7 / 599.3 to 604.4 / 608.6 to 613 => -0.03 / 2.01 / 2.1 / 2.04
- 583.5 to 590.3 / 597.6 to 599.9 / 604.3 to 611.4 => -0.03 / 1.94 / 2.12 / 2.04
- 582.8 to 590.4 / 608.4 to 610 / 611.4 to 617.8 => -0.04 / 1.95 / 1.98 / 1.97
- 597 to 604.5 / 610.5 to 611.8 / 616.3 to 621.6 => -0.09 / 2.09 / 1.92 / 1.99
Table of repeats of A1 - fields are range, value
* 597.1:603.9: 2.1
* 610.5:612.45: 2.1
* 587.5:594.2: 1.89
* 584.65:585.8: 1.83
